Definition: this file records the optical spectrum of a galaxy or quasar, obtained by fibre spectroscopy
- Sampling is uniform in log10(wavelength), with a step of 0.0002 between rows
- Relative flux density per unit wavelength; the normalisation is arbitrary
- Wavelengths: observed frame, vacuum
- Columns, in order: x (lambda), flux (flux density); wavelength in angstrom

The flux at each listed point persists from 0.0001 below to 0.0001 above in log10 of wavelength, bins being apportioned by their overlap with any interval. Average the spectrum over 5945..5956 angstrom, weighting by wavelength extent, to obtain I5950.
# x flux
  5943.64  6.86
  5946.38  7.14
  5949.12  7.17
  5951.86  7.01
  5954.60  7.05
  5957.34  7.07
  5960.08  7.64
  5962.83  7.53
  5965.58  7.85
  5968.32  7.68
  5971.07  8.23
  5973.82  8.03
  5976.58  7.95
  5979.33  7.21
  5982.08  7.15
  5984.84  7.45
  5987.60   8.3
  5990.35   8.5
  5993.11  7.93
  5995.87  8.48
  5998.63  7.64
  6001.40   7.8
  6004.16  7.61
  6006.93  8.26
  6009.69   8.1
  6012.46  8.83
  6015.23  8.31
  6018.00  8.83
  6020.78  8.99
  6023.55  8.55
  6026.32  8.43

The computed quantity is 7.09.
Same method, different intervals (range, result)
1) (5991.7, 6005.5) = 7.89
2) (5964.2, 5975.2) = 7.95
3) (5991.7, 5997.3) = 8.2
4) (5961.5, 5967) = 7.7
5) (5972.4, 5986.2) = 7.56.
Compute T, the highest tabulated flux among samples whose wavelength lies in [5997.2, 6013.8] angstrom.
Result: 8.83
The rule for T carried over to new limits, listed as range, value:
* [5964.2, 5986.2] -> 8.23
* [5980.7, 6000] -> 8.5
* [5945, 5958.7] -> 7.17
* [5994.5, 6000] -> 8.48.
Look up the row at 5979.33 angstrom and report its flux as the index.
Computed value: 7.21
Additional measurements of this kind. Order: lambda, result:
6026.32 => 8.43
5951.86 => 7.01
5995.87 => 8.48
